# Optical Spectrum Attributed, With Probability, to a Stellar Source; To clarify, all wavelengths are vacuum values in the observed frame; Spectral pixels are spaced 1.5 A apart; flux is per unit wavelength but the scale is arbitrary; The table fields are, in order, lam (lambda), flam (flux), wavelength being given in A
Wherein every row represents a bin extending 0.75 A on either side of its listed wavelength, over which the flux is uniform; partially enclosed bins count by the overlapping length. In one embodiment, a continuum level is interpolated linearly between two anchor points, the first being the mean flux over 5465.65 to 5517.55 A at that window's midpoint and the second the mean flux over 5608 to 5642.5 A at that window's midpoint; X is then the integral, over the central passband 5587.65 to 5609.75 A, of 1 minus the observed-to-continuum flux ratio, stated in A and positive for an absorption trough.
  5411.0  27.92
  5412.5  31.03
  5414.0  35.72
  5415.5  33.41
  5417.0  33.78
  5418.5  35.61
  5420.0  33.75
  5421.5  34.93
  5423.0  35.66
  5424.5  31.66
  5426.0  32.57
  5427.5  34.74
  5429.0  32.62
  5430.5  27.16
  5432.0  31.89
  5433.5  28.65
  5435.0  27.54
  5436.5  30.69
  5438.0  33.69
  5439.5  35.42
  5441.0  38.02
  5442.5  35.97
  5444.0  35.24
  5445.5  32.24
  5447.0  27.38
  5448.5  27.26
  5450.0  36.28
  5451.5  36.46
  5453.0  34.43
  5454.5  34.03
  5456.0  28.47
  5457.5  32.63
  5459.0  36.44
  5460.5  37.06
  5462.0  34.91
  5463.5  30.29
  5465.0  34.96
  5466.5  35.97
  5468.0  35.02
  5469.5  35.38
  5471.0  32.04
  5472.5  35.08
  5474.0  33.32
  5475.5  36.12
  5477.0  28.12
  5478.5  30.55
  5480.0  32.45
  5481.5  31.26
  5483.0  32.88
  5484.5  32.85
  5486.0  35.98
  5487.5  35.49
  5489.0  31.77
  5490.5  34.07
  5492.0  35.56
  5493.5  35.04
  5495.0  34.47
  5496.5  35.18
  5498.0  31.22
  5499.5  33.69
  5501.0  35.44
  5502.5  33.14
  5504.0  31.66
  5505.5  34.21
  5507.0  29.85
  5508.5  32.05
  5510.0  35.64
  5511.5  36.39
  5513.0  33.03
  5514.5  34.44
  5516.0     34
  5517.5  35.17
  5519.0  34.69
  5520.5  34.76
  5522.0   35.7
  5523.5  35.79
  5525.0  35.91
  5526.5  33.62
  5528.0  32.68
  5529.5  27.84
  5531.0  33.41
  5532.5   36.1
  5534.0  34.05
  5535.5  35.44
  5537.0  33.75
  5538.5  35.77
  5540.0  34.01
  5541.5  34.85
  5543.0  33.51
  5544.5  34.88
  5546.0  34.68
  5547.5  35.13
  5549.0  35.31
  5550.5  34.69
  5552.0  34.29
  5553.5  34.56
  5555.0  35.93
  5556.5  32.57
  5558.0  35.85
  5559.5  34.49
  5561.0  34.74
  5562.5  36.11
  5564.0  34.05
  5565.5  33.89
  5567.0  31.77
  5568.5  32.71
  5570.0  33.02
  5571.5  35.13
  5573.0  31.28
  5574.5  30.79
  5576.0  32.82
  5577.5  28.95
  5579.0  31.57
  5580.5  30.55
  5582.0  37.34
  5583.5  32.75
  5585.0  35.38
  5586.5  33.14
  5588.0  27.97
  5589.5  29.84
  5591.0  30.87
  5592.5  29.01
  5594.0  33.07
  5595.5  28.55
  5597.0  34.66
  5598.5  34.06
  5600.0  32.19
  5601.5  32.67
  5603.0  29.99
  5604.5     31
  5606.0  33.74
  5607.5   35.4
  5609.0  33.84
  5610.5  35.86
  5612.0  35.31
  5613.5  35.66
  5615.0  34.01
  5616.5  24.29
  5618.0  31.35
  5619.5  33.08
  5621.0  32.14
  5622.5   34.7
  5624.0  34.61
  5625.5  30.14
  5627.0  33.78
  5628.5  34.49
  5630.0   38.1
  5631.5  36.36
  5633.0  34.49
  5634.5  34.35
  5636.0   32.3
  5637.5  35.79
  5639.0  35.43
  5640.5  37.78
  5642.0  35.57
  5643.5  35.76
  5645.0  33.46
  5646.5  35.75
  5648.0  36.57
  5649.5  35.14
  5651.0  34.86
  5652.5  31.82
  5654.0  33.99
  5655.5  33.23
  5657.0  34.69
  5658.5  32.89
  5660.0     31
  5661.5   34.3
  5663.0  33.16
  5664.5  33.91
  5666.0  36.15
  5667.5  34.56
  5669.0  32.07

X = 1.4 A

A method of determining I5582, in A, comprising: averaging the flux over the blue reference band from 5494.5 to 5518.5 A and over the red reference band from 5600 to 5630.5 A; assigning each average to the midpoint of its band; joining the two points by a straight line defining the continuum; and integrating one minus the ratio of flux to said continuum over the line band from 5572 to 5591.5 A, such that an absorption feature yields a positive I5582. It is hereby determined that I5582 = 0.87 A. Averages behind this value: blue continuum 33.7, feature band 31.8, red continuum 33.1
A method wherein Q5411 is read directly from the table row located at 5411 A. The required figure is 27.92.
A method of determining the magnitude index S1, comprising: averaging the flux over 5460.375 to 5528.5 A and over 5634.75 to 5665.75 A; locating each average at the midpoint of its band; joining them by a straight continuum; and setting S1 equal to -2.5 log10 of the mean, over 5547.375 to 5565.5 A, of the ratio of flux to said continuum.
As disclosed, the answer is -0.02 mag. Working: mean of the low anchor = 33.9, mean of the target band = 34.8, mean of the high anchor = 34.4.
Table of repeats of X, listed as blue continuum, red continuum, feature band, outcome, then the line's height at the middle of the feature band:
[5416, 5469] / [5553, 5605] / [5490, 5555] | -2.55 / 32.9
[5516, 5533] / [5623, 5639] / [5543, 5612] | 2.29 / 34.3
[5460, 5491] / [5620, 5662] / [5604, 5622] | 0.65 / 34.3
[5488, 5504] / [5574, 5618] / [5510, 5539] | -0.83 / 33.4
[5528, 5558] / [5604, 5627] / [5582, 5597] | 0.82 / 33.5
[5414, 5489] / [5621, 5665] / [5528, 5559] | -0.46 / 33.8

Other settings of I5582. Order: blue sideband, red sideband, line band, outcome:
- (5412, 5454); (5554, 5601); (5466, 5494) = -0.6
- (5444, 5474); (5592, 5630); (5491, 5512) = -0.3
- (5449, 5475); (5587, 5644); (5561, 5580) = 0.4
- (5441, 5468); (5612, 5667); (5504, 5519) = 0.0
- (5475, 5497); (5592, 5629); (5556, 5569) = -0.4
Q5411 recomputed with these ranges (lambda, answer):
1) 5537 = 33.75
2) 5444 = 35.24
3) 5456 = 28.47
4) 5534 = 34.05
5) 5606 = 33.74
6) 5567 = 31.77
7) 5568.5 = 32.71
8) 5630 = 38.1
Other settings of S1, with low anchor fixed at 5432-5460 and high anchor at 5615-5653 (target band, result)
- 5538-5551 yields -0.040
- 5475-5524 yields -0.016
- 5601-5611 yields 0.024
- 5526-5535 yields 0.013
